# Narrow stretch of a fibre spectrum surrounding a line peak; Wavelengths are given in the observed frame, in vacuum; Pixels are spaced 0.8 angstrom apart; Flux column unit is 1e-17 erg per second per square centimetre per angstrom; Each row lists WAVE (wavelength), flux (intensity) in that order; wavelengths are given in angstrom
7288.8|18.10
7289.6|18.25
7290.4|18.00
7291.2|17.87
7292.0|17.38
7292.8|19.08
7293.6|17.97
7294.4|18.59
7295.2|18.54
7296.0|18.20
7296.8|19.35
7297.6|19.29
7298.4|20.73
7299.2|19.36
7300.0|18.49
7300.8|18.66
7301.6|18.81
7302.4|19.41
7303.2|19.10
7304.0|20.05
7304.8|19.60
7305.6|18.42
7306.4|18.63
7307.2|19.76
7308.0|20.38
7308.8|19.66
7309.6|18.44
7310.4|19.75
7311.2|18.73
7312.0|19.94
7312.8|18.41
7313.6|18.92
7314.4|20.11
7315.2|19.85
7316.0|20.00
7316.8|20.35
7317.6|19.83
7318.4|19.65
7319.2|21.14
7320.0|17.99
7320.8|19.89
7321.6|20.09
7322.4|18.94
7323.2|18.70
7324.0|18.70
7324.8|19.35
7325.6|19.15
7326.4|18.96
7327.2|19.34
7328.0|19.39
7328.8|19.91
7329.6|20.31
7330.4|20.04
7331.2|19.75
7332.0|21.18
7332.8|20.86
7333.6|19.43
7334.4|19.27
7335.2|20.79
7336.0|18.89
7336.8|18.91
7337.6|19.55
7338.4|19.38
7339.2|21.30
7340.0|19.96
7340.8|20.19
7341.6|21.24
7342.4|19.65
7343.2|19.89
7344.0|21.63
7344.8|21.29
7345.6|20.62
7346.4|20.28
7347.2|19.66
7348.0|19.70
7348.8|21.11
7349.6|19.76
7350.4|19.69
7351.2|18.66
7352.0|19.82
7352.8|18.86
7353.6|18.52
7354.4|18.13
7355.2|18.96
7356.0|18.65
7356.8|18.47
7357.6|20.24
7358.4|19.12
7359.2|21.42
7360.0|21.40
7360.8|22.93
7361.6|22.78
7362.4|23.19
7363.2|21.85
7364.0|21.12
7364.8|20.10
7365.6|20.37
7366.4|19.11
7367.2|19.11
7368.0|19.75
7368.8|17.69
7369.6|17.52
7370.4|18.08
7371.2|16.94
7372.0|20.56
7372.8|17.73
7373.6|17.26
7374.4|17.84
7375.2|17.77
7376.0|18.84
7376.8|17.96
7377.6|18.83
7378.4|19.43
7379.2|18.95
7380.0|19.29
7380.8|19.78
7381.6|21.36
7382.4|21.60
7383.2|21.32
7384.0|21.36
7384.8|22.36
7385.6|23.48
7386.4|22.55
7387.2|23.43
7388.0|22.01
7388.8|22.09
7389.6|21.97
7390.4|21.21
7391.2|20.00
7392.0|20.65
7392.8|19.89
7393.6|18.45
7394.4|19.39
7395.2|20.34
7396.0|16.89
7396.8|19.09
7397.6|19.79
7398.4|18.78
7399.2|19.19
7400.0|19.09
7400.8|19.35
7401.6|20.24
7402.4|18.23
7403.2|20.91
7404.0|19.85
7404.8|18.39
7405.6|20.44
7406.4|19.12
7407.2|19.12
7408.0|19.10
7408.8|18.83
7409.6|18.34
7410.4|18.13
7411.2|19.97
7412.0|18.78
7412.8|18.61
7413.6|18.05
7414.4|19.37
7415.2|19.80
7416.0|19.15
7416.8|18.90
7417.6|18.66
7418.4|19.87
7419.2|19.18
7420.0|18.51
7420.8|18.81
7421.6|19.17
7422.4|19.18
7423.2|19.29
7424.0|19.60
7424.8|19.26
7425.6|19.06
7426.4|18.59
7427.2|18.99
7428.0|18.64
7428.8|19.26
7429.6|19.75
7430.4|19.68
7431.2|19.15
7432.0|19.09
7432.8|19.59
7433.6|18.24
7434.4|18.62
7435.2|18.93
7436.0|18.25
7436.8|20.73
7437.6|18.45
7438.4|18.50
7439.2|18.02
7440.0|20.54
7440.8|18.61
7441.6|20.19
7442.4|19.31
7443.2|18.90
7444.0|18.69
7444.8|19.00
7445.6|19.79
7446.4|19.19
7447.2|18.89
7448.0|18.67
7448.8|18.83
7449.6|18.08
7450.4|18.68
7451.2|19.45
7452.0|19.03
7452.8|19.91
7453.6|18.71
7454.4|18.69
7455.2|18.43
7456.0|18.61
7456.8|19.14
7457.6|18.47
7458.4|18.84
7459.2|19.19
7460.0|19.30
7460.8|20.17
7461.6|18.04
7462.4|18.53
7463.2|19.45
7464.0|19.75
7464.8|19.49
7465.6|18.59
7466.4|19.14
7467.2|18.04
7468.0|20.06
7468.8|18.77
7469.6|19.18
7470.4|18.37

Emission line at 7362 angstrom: H-alpha 6563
